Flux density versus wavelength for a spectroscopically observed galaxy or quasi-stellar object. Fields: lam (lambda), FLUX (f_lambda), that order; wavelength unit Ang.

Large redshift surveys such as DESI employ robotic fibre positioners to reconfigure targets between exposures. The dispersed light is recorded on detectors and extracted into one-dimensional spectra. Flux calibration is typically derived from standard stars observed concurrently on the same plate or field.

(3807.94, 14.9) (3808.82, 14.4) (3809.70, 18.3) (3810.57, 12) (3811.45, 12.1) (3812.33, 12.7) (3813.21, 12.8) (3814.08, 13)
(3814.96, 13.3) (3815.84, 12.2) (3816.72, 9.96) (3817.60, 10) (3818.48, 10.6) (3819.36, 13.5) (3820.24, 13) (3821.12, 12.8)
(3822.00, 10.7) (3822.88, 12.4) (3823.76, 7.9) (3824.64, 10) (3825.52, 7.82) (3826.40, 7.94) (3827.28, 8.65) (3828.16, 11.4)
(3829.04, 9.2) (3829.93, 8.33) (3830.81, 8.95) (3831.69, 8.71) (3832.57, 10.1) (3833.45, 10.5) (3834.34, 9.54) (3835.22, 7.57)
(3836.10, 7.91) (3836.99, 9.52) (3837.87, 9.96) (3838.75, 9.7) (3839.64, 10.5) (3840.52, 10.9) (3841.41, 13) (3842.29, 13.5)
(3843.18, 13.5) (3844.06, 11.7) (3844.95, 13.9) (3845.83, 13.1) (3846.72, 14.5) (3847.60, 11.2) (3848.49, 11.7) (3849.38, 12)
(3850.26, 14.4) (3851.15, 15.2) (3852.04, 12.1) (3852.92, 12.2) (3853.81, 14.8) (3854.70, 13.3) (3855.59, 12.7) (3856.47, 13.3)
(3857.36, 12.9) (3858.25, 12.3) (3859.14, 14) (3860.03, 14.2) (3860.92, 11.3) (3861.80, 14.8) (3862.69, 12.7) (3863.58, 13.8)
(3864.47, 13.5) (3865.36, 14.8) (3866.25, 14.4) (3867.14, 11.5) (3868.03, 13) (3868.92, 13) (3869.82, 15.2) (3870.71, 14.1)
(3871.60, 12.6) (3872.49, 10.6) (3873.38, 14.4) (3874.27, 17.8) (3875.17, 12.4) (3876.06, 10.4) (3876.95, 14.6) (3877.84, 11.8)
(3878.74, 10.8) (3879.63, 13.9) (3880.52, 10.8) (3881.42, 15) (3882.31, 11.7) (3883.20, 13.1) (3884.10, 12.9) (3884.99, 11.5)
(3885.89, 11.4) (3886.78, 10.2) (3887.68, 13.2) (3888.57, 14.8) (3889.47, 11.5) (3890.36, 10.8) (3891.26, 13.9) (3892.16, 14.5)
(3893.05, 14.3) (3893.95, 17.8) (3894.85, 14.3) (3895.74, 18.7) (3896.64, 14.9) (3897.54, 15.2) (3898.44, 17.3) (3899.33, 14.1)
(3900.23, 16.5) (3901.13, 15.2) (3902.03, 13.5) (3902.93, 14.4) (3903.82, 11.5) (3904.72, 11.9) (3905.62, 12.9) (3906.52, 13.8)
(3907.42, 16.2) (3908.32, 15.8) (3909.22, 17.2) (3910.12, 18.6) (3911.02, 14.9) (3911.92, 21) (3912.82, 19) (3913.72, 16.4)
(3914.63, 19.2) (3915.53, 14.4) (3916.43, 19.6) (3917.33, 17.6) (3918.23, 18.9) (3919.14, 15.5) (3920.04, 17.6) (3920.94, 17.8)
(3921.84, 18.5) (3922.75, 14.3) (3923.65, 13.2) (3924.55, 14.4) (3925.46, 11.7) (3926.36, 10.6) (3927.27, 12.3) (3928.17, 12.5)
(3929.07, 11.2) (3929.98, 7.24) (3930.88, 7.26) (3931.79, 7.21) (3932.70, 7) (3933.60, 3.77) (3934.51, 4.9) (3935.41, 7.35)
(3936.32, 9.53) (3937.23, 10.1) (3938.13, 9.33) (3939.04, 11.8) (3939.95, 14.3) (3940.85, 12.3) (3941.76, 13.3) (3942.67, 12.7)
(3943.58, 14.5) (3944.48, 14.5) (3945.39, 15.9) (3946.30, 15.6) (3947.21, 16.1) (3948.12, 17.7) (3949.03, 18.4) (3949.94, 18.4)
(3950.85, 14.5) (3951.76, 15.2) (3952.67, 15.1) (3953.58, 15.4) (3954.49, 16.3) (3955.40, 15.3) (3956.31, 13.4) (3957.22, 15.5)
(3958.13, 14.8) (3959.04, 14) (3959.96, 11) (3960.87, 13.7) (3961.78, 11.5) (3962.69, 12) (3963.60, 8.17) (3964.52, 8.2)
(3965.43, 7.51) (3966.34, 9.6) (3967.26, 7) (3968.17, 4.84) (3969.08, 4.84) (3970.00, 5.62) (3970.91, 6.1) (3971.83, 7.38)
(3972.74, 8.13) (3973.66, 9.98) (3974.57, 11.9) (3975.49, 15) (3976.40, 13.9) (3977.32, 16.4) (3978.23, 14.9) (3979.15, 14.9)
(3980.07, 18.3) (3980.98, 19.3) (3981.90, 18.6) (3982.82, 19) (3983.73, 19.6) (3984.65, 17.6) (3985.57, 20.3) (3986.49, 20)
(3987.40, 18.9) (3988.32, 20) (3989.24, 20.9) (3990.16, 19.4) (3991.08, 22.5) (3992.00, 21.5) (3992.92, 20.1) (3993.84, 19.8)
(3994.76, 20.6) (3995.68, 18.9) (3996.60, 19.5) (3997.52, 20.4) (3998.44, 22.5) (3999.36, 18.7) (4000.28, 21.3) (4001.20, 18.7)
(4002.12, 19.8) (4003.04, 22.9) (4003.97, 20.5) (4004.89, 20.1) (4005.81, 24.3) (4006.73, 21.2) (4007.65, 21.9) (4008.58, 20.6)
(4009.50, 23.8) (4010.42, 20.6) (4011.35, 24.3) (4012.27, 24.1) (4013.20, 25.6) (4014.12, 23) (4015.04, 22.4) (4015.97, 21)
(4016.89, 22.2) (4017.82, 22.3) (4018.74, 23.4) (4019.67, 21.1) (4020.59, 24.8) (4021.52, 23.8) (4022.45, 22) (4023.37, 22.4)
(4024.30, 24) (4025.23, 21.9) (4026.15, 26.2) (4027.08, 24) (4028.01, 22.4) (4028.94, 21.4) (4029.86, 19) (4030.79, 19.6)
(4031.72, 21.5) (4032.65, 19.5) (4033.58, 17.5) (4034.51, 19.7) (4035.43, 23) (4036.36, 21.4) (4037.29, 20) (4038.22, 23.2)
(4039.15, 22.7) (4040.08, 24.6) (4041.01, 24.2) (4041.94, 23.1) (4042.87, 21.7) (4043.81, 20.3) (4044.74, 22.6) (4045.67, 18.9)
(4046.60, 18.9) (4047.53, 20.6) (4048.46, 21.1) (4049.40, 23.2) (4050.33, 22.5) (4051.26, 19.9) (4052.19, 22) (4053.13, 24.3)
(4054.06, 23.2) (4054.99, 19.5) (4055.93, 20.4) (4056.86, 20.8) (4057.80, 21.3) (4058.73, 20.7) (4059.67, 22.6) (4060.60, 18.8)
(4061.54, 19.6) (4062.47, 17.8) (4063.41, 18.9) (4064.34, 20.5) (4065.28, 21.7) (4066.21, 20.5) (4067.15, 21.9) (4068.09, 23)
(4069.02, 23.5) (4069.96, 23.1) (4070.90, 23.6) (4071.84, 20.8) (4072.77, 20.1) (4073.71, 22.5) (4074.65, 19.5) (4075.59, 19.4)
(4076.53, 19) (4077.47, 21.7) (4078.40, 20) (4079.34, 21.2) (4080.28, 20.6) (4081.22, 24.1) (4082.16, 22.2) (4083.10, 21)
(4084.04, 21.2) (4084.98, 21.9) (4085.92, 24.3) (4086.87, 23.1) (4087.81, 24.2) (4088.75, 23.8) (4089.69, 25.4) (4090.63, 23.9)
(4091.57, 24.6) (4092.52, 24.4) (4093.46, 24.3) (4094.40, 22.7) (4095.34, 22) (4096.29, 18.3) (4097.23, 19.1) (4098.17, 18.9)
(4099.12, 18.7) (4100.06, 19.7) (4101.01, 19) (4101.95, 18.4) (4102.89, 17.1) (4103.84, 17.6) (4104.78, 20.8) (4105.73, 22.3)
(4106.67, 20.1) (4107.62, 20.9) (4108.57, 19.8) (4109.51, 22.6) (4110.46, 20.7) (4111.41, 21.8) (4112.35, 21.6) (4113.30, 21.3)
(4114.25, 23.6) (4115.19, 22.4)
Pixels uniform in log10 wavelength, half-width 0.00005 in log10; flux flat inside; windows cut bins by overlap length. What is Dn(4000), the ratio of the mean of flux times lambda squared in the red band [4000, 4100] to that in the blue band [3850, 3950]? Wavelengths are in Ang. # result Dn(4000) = 1.72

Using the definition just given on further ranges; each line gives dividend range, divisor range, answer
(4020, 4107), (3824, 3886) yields 1.98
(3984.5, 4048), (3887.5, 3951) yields 1.61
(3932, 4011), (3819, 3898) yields 1.31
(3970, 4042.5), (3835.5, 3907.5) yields 1.64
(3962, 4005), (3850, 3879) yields 1.27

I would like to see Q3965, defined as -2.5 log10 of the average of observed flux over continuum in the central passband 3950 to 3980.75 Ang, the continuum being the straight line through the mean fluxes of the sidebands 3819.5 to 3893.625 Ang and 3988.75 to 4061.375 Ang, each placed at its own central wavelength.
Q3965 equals 0.454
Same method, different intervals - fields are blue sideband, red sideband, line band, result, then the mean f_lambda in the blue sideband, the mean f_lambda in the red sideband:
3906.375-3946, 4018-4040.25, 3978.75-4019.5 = -0.067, 13.5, 22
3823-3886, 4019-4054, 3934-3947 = 0.369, 12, 21.9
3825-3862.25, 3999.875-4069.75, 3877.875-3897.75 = 0.041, 11.5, 21.7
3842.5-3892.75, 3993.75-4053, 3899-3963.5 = 0.185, 13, 21.7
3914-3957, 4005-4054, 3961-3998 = 0.198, 13.5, 22.1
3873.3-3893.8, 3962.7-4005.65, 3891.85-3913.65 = -0.157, 12.9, 16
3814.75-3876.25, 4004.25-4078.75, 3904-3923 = -0.092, 11.9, 21.7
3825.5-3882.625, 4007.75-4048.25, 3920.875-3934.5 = 0.437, 12.1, 22.1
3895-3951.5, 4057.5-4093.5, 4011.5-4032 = -0.189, 14.1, 21.8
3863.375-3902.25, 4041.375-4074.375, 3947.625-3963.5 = 0.144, 13.6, 21.3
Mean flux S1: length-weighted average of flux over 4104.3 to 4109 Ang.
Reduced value 20.8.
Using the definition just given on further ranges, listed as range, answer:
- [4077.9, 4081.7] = 21.5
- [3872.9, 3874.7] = 16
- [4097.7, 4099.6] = 18.8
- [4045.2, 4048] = 19.5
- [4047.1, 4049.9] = 21.6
